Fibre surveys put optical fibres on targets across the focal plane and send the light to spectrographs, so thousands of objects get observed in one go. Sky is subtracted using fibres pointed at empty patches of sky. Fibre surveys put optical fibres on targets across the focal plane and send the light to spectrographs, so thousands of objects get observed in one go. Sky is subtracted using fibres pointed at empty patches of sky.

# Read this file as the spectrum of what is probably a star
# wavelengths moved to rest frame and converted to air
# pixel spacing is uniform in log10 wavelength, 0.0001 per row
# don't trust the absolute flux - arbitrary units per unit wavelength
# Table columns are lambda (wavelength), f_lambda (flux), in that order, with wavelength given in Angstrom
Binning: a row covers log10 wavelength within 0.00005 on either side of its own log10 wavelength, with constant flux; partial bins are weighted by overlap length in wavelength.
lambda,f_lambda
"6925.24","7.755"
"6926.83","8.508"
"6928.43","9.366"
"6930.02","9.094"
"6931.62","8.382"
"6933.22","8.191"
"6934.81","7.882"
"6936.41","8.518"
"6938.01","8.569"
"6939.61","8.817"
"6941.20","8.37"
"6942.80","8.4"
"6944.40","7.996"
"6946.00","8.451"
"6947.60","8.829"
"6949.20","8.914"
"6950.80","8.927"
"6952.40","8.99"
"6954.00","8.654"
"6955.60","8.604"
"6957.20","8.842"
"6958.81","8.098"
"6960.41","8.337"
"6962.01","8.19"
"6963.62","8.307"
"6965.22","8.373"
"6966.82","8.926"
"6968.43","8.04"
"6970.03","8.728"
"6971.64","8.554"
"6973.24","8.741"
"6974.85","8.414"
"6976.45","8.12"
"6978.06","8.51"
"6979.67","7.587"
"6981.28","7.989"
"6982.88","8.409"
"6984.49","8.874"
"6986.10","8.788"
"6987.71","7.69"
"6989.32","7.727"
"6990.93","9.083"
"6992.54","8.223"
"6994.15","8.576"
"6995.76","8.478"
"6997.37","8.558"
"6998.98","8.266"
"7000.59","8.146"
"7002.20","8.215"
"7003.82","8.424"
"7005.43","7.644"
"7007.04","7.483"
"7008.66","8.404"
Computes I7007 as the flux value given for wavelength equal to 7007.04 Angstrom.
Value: 7.483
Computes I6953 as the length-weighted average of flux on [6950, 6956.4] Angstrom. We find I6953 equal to 8.8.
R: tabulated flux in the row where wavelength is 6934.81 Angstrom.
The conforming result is 7.882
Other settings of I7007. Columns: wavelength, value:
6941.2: 8.37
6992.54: 8.223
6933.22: 8.191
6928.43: 9.366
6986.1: 8.788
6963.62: 8.307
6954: 8.654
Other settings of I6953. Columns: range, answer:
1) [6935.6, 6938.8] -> 8.53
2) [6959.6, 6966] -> 8.3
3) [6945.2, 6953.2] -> 8.82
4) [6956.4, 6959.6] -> 8.45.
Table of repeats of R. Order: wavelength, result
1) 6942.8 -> 8.4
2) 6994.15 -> 8.576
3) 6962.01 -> 8.19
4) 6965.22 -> 8.373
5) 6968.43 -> 8.04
